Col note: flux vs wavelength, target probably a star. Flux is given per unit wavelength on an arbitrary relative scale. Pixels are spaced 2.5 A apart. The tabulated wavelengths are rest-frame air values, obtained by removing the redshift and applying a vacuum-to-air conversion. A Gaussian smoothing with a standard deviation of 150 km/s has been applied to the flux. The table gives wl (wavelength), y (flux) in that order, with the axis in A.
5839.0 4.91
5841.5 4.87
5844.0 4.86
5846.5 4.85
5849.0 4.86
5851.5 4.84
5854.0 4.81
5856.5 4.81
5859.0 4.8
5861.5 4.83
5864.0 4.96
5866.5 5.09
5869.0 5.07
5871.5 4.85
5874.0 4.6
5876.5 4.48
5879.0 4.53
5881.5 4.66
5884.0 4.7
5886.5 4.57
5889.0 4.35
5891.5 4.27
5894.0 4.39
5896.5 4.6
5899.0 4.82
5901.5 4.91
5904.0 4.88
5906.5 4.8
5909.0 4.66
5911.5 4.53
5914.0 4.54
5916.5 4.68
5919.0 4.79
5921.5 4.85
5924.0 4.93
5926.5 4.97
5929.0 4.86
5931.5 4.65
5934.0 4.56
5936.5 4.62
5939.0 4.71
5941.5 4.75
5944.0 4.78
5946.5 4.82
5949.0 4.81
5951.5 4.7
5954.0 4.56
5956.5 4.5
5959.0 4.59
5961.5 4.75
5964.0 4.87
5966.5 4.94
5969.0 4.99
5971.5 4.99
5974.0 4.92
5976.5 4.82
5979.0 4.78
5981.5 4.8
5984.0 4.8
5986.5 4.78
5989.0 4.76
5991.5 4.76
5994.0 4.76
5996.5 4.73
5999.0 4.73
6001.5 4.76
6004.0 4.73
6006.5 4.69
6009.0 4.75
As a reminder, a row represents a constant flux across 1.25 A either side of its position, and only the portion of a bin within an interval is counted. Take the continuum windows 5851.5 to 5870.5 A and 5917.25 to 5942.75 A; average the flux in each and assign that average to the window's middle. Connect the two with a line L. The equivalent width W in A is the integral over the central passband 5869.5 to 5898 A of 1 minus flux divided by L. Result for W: 1.7 A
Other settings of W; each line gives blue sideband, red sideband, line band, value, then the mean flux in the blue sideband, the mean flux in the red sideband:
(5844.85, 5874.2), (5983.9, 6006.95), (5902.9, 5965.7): 1.02 A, 4.87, 4.75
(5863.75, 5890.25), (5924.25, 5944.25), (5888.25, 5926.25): 0.38 A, 4.71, 4.74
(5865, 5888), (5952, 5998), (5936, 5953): 0.07 A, 4.73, 4.78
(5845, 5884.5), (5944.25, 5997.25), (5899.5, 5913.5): 0.13 A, 4.8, 4.78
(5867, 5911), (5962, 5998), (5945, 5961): 0.38 A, 4.66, 4.83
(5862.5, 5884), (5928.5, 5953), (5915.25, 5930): -0.35 A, 4.78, 4.72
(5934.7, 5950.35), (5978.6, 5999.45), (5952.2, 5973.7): -0.11 A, 4.74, 4.77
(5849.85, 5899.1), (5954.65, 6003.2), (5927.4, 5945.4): 0.16 A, 4.7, 4.79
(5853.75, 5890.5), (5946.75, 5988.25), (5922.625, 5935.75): -0.06 A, 4.74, 4.79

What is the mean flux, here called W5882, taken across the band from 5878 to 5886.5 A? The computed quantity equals 4.62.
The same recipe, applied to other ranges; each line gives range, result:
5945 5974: 4.78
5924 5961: 4.71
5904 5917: 4.66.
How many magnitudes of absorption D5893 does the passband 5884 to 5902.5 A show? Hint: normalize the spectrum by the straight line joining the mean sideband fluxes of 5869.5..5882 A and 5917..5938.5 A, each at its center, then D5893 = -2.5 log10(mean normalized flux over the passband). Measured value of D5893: 0.03 mag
